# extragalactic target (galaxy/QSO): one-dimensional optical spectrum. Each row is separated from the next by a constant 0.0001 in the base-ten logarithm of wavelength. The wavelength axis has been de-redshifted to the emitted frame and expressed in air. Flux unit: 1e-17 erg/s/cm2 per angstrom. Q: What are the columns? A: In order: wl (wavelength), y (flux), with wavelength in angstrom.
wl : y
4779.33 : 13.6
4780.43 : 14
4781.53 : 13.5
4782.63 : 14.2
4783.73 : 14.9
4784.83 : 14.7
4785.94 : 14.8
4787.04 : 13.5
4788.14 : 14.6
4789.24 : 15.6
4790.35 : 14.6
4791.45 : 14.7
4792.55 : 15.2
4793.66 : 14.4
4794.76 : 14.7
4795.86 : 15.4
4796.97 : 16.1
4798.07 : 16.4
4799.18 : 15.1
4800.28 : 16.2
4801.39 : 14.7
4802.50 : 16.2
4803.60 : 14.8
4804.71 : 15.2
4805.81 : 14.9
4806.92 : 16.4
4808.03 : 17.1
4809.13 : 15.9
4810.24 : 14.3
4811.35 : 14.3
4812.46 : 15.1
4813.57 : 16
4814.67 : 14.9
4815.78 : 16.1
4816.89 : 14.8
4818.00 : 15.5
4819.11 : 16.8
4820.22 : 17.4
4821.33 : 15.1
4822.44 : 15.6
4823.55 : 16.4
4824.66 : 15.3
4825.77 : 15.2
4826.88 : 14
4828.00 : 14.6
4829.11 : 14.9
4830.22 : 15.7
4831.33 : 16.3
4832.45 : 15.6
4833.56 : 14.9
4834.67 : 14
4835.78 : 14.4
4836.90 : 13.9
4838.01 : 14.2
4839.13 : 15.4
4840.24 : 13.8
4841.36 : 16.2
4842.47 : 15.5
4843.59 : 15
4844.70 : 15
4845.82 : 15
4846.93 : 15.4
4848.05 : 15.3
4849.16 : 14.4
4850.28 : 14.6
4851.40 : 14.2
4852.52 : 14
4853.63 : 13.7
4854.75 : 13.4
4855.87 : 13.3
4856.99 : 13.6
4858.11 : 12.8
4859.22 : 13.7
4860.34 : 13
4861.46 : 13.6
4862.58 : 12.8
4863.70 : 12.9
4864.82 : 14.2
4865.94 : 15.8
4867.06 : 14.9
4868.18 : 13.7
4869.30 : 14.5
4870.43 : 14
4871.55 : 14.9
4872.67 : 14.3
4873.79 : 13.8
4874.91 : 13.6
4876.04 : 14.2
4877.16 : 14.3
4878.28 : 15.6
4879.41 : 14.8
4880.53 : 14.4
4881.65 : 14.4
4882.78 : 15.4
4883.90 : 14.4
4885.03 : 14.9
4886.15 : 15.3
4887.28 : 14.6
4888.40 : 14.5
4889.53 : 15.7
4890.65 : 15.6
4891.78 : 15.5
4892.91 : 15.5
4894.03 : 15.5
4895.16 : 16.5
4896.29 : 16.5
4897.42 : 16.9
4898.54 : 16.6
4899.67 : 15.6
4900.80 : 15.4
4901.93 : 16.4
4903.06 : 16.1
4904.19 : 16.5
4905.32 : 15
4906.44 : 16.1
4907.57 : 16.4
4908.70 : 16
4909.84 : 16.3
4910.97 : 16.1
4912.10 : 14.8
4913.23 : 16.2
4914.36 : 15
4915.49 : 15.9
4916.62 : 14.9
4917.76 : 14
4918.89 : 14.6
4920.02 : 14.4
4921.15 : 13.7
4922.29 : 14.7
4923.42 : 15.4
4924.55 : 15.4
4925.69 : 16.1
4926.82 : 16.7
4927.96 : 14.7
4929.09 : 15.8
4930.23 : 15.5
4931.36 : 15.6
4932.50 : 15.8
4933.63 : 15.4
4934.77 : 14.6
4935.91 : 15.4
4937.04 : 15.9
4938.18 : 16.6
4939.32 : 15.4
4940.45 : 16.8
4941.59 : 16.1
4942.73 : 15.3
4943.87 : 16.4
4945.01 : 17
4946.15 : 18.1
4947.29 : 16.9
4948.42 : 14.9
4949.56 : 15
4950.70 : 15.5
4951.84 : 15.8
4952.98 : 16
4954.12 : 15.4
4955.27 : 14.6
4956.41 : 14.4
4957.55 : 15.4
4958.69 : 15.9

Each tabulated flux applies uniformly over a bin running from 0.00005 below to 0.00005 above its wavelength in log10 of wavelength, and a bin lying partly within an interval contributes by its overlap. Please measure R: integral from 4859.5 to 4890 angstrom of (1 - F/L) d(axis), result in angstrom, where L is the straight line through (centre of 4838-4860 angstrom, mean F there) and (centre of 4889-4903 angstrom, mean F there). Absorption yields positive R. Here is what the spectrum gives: 1.8 angstrom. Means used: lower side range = 14.4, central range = 14.4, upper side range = 16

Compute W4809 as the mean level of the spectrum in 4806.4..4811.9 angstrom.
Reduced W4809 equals 15.6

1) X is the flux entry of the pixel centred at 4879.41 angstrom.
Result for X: 14.8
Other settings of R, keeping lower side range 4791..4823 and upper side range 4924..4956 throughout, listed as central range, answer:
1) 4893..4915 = -0.37 angstrom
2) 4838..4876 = 3.31 angstrom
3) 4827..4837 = 0.40 angstrom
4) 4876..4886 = 0.58 angstrom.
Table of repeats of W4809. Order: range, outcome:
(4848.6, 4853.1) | 14.3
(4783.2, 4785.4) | 14.8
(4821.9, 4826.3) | 15.6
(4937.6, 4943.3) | 16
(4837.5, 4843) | 15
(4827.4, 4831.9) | 15.3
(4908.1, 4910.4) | 16.1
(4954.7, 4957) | 14.5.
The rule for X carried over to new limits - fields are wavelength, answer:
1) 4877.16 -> 14.3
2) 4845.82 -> 15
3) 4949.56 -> 15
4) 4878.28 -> 15.6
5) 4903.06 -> 16.1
